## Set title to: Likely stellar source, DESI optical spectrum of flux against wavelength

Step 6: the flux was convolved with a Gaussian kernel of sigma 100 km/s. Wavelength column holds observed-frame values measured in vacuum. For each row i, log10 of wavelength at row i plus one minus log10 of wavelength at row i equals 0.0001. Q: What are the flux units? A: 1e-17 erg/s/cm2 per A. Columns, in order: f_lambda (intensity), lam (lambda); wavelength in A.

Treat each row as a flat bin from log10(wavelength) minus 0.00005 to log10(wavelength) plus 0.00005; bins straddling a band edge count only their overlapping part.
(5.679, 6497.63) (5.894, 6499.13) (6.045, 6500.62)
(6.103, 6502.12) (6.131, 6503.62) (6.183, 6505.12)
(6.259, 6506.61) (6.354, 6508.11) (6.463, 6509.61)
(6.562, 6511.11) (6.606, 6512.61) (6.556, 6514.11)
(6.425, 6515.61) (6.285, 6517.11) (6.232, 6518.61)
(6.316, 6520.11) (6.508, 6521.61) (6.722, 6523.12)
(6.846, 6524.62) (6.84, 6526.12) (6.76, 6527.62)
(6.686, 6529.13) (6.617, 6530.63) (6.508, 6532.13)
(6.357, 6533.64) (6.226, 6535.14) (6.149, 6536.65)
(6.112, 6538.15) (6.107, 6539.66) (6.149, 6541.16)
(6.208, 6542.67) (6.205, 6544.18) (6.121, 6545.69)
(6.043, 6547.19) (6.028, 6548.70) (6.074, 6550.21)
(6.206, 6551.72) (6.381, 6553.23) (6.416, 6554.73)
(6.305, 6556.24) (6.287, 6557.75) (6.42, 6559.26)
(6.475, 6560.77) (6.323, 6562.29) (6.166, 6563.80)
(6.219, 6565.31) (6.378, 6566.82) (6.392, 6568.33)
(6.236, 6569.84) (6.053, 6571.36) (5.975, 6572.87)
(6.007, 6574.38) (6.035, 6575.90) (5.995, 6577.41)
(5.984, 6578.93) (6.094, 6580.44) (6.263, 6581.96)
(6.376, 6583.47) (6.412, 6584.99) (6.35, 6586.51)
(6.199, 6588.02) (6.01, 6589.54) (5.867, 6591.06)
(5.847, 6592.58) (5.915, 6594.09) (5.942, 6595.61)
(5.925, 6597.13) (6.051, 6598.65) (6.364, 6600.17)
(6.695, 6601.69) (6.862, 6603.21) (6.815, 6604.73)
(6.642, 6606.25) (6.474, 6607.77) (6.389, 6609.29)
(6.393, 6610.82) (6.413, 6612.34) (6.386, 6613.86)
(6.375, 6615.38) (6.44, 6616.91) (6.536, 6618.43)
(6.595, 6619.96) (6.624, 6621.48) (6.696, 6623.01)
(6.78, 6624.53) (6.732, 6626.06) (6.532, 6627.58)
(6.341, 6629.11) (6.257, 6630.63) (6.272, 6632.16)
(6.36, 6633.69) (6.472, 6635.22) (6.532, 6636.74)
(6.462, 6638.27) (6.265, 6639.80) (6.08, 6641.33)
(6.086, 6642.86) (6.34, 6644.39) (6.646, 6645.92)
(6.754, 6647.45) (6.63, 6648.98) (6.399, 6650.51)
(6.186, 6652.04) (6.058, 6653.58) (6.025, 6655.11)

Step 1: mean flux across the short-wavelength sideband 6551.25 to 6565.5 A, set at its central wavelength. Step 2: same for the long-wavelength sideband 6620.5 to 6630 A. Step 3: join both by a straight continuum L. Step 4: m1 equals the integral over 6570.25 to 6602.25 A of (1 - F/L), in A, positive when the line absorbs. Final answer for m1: 1.68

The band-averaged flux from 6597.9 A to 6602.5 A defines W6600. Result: 6.38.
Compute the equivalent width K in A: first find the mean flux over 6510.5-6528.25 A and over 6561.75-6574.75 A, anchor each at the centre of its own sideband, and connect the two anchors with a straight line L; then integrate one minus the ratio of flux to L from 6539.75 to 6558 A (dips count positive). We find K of 0.4 A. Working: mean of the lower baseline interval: 6.55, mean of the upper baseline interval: 6.2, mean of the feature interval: 6.2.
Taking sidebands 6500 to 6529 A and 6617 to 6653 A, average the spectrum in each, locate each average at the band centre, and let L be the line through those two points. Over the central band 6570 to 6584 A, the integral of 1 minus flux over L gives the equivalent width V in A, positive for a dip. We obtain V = 0.8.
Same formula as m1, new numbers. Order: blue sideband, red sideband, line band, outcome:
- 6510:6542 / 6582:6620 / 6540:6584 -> 1.3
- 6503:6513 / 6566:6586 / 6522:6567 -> -0.6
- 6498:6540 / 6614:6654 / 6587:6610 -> 0.6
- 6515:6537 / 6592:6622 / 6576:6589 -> 0.5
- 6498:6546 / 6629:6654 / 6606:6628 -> -0.6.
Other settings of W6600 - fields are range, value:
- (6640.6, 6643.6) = 6.08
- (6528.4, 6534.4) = 6.55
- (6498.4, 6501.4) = 5.98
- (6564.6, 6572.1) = 6.26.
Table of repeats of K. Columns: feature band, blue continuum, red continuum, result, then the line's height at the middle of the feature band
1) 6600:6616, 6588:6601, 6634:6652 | -1.1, 6.12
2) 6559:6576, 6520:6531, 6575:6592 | 0.2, 6.29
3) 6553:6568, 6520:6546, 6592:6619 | 0.1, 6.4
